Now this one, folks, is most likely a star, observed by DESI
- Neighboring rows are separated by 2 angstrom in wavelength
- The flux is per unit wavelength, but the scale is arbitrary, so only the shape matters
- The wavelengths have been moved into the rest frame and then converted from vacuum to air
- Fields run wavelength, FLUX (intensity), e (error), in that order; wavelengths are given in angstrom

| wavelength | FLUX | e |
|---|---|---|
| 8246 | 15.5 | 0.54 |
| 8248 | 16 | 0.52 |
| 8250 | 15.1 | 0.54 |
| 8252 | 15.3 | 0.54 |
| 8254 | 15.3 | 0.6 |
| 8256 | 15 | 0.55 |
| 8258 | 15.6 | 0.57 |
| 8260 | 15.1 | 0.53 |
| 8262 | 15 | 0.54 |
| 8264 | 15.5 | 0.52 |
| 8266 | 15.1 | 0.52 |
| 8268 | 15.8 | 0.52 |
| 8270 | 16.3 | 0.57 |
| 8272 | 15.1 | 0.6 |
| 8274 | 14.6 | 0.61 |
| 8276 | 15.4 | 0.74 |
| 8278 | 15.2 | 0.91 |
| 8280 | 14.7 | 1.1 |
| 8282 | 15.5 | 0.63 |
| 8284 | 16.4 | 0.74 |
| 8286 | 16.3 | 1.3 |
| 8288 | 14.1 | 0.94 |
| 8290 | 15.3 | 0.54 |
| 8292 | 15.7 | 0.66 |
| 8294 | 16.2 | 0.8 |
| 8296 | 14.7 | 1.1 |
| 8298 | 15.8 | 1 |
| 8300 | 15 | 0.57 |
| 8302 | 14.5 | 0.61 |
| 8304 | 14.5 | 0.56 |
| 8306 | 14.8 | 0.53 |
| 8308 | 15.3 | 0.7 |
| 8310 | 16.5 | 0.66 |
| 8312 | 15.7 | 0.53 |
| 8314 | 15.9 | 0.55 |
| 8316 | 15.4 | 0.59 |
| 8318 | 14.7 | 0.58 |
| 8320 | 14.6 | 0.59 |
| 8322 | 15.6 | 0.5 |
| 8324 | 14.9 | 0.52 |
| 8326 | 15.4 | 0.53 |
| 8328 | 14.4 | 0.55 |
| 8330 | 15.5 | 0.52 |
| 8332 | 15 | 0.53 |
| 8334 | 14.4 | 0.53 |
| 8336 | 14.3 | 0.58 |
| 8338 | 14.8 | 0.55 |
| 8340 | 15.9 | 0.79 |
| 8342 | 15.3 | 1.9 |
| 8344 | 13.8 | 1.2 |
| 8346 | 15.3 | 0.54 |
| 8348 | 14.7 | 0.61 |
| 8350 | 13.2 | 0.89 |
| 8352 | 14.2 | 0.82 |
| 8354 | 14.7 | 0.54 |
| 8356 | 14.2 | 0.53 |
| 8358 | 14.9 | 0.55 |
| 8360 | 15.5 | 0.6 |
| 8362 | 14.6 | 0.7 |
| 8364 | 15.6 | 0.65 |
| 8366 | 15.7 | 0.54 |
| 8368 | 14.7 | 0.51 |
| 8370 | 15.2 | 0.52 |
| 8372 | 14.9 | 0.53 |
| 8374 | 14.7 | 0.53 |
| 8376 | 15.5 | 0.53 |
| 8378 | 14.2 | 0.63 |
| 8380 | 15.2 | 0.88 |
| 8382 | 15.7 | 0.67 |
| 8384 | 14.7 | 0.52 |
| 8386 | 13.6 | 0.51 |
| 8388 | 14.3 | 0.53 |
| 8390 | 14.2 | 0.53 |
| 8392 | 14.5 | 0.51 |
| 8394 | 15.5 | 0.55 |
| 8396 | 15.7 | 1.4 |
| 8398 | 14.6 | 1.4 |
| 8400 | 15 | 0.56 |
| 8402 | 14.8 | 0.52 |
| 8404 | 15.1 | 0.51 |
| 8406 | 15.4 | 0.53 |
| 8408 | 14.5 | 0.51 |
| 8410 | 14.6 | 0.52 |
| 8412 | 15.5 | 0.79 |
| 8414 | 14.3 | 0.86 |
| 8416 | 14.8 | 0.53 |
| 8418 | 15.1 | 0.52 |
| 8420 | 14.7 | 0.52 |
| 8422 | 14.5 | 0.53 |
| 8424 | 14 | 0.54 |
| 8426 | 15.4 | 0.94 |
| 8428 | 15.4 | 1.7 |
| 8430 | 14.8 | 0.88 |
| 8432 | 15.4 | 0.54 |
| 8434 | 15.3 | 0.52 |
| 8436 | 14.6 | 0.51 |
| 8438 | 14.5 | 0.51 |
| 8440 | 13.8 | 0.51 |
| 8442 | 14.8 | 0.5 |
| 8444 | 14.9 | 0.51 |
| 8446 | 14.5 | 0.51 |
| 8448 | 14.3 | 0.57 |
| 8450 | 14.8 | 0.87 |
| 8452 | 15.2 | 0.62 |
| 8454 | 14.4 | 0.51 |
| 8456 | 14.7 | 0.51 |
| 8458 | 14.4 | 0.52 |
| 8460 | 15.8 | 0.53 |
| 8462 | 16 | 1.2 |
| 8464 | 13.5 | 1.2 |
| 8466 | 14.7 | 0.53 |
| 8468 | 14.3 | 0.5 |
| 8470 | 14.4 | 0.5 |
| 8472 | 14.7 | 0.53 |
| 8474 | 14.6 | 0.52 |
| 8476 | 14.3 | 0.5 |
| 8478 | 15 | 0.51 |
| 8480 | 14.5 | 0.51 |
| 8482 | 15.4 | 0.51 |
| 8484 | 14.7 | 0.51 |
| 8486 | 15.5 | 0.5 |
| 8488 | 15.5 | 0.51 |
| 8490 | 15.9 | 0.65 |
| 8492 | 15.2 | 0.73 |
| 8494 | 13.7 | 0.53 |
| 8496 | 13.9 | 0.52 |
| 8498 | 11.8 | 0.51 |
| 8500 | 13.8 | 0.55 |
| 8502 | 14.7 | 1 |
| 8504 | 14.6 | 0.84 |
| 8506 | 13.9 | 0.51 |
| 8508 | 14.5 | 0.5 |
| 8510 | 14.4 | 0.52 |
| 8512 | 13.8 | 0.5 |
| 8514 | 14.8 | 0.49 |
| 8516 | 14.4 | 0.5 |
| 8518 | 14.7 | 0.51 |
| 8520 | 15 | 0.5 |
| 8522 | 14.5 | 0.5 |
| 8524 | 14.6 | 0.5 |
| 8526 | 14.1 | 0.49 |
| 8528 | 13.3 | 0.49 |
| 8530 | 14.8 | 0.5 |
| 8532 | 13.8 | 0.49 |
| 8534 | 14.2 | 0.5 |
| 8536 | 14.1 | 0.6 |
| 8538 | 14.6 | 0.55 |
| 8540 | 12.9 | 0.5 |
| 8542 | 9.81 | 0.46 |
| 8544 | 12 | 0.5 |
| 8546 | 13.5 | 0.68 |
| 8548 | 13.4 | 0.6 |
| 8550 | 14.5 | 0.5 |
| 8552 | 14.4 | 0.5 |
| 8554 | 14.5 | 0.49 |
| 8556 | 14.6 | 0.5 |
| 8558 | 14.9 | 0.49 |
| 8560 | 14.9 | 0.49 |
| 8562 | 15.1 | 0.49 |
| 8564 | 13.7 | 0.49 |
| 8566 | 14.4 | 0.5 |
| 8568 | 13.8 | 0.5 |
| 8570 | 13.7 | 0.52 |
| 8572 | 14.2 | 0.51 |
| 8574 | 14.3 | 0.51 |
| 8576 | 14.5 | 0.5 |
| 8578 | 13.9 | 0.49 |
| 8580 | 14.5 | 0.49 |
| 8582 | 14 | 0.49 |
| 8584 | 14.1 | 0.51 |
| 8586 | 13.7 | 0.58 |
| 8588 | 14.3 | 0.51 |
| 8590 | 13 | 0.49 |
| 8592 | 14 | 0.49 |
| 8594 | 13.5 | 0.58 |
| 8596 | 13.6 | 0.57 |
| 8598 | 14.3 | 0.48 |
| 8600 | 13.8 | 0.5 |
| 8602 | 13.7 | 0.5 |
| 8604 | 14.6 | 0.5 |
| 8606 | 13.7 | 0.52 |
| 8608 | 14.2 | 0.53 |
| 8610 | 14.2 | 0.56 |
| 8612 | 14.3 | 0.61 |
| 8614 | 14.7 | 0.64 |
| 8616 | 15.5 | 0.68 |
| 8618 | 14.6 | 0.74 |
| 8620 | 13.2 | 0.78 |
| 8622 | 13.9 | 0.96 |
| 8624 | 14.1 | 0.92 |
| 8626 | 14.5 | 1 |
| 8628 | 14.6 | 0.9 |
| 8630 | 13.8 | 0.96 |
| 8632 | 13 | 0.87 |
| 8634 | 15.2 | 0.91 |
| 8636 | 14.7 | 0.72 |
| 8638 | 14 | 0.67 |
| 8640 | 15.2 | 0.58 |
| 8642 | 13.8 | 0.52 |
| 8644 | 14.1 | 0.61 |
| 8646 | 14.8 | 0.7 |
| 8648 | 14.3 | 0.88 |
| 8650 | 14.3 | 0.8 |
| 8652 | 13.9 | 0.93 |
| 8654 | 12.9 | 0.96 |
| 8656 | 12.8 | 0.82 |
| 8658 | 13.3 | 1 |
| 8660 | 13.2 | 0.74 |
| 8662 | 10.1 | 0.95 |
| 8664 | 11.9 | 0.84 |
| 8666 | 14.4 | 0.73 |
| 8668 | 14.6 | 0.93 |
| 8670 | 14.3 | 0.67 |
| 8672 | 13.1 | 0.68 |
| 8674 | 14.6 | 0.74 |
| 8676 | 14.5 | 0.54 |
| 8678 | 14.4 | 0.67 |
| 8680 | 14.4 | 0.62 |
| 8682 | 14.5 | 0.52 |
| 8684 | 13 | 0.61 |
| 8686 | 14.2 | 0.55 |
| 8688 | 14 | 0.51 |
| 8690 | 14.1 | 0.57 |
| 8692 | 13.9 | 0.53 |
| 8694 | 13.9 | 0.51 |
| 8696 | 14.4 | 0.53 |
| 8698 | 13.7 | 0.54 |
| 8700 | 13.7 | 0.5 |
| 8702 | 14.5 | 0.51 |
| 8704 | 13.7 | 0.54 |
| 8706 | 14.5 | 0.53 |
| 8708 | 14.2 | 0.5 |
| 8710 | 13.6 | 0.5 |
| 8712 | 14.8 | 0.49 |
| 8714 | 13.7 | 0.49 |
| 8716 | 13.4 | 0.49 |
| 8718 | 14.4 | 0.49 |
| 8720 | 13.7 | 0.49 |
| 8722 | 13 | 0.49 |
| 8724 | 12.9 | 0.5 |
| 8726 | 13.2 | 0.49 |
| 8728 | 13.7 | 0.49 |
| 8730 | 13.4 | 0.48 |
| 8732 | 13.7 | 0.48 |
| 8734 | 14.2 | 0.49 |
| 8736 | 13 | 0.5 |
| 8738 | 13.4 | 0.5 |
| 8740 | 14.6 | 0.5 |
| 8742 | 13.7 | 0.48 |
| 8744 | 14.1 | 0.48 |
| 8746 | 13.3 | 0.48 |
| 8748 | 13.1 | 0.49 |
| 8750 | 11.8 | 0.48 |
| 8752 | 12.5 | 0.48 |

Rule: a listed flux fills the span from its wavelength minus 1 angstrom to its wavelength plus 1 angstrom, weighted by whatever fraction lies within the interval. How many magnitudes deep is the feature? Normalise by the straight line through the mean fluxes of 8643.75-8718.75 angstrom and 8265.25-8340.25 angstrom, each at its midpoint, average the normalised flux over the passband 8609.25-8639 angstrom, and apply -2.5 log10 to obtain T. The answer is -0.018 mag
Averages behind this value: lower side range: 15.2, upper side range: 13.8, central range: 14.3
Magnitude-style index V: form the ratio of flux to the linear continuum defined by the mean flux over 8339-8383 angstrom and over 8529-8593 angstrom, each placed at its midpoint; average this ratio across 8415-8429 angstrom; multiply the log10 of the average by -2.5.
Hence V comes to -0.02 mag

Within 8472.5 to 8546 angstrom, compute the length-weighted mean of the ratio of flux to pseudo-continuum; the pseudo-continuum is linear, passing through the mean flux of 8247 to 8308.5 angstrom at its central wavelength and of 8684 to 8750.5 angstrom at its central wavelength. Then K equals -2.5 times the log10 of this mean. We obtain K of 0.02 mag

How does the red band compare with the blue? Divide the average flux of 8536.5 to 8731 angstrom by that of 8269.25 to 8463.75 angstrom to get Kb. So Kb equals 0.93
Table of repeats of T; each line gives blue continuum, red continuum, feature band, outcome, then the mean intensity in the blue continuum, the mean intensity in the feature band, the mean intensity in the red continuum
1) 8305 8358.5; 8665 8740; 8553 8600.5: 0.01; 14.9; 14.1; 13.9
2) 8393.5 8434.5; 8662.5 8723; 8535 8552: 0.10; 15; 13.2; 13.9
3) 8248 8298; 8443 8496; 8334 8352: 0.04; 15.4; 14.6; 14.8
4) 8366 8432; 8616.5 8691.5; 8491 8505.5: 0.04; 14.9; 14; 13.9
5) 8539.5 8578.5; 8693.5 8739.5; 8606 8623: -0.04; 13.9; 14.3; 13.8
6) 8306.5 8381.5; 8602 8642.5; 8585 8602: 0.05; 15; 13.8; 14.3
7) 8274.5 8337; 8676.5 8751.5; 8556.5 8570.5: -0.01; 15.2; 14.4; 13.8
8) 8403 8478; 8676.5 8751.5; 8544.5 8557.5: 0.02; 14.8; 14.1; 13.8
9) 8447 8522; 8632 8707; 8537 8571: 0.04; 14.6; 13.8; 13.9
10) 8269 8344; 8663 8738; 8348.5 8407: 0.01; 15.2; 14.8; 13.9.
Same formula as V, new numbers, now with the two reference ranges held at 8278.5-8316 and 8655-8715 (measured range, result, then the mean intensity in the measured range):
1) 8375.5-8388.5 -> 0.022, 14.7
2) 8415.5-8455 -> 0.004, 14.8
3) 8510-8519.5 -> 0.003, 14.5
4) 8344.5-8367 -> 0.028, 14.8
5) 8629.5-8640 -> -0.019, 14.3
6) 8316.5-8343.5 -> 0.020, 15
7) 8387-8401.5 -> 0.011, 14.8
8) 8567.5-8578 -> 0.012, 14.1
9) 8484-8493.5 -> -0.054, 15.3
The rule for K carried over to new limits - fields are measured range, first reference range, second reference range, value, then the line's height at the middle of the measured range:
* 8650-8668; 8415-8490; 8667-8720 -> 0.09 mag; 14.2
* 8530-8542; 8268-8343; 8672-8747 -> 0.06 mag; 14.5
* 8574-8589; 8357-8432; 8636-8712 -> 0.01 mag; 14.2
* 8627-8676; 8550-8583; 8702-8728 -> 0.02 mag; 14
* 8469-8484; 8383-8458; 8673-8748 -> -0.01 mag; 14.6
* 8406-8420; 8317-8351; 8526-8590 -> -0.02 mag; 14.5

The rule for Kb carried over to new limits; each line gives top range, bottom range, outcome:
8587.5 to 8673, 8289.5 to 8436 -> 0.93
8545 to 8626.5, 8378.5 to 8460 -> 0.96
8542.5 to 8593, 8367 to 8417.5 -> 0.95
